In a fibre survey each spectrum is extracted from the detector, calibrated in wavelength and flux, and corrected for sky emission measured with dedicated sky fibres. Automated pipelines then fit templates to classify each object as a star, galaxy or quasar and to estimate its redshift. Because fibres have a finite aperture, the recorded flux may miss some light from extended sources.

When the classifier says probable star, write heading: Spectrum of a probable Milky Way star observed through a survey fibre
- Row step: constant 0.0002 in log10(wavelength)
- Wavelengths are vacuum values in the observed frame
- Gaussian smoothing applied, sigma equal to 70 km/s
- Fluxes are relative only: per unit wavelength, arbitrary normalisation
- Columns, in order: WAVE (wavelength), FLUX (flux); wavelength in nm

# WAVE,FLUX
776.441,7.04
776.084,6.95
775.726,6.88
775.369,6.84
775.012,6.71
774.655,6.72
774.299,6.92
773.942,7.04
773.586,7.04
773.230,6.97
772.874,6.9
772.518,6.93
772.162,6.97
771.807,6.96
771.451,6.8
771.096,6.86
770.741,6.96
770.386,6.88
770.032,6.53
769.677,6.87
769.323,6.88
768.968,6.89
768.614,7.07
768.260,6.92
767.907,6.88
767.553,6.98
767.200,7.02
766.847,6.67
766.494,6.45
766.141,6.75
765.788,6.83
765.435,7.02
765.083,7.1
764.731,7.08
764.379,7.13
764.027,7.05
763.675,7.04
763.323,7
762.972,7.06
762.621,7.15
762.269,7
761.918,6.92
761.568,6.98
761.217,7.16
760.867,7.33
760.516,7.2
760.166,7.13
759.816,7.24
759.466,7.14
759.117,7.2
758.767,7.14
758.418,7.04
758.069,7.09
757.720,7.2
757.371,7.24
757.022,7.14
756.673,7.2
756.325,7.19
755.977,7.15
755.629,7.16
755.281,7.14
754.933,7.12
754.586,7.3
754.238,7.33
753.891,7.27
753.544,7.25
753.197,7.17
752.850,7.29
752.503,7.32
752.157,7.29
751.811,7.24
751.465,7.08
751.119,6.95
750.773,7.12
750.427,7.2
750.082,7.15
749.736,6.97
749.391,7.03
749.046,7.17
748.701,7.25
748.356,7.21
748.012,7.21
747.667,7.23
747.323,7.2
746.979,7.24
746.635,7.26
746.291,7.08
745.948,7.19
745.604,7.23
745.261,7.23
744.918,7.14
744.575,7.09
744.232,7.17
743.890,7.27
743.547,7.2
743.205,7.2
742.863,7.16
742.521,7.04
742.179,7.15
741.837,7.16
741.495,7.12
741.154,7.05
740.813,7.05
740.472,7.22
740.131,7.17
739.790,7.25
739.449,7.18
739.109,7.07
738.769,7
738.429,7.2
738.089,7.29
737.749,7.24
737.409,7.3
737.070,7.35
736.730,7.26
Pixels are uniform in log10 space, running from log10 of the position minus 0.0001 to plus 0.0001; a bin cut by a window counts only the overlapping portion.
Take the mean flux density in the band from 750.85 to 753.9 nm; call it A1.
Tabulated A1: 7.2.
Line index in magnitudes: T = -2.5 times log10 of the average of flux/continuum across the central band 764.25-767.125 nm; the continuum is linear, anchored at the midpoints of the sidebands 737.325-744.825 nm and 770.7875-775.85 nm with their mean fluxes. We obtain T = 0.01 mag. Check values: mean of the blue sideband 7.16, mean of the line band 6.88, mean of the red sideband 6.9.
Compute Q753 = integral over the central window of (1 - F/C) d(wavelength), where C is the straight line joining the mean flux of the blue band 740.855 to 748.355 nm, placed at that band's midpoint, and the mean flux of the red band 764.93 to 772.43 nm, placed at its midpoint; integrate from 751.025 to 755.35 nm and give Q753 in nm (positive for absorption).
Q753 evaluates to -0.09 nm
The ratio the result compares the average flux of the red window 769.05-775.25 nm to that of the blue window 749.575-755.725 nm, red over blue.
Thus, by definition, 0.96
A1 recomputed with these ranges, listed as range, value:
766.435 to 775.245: 6.88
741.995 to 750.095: 7.17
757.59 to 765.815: 7.1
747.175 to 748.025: 7.21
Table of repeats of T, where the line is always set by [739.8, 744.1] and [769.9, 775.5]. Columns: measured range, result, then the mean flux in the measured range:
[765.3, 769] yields 0.011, 6.86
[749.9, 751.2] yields -0.005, 7.11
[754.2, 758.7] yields -0.022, 7.17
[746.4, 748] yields -0.017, 7.22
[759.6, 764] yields -0.019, 7.1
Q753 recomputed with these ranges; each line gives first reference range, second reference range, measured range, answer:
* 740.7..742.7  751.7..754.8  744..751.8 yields 0.036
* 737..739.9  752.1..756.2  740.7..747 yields 0.048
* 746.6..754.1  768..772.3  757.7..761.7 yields -0.064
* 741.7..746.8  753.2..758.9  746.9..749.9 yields 0.004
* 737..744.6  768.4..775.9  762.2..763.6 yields -0.017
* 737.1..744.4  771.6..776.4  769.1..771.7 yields 0.041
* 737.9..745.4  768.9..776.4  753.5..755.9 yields -0.061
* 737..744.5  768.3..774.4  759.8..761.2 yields -0.043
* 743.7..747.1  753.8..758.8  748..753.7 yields 0.012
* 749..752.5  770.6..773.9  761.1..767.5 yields 0.039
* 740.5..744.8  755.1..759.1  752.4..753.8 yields -0.020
